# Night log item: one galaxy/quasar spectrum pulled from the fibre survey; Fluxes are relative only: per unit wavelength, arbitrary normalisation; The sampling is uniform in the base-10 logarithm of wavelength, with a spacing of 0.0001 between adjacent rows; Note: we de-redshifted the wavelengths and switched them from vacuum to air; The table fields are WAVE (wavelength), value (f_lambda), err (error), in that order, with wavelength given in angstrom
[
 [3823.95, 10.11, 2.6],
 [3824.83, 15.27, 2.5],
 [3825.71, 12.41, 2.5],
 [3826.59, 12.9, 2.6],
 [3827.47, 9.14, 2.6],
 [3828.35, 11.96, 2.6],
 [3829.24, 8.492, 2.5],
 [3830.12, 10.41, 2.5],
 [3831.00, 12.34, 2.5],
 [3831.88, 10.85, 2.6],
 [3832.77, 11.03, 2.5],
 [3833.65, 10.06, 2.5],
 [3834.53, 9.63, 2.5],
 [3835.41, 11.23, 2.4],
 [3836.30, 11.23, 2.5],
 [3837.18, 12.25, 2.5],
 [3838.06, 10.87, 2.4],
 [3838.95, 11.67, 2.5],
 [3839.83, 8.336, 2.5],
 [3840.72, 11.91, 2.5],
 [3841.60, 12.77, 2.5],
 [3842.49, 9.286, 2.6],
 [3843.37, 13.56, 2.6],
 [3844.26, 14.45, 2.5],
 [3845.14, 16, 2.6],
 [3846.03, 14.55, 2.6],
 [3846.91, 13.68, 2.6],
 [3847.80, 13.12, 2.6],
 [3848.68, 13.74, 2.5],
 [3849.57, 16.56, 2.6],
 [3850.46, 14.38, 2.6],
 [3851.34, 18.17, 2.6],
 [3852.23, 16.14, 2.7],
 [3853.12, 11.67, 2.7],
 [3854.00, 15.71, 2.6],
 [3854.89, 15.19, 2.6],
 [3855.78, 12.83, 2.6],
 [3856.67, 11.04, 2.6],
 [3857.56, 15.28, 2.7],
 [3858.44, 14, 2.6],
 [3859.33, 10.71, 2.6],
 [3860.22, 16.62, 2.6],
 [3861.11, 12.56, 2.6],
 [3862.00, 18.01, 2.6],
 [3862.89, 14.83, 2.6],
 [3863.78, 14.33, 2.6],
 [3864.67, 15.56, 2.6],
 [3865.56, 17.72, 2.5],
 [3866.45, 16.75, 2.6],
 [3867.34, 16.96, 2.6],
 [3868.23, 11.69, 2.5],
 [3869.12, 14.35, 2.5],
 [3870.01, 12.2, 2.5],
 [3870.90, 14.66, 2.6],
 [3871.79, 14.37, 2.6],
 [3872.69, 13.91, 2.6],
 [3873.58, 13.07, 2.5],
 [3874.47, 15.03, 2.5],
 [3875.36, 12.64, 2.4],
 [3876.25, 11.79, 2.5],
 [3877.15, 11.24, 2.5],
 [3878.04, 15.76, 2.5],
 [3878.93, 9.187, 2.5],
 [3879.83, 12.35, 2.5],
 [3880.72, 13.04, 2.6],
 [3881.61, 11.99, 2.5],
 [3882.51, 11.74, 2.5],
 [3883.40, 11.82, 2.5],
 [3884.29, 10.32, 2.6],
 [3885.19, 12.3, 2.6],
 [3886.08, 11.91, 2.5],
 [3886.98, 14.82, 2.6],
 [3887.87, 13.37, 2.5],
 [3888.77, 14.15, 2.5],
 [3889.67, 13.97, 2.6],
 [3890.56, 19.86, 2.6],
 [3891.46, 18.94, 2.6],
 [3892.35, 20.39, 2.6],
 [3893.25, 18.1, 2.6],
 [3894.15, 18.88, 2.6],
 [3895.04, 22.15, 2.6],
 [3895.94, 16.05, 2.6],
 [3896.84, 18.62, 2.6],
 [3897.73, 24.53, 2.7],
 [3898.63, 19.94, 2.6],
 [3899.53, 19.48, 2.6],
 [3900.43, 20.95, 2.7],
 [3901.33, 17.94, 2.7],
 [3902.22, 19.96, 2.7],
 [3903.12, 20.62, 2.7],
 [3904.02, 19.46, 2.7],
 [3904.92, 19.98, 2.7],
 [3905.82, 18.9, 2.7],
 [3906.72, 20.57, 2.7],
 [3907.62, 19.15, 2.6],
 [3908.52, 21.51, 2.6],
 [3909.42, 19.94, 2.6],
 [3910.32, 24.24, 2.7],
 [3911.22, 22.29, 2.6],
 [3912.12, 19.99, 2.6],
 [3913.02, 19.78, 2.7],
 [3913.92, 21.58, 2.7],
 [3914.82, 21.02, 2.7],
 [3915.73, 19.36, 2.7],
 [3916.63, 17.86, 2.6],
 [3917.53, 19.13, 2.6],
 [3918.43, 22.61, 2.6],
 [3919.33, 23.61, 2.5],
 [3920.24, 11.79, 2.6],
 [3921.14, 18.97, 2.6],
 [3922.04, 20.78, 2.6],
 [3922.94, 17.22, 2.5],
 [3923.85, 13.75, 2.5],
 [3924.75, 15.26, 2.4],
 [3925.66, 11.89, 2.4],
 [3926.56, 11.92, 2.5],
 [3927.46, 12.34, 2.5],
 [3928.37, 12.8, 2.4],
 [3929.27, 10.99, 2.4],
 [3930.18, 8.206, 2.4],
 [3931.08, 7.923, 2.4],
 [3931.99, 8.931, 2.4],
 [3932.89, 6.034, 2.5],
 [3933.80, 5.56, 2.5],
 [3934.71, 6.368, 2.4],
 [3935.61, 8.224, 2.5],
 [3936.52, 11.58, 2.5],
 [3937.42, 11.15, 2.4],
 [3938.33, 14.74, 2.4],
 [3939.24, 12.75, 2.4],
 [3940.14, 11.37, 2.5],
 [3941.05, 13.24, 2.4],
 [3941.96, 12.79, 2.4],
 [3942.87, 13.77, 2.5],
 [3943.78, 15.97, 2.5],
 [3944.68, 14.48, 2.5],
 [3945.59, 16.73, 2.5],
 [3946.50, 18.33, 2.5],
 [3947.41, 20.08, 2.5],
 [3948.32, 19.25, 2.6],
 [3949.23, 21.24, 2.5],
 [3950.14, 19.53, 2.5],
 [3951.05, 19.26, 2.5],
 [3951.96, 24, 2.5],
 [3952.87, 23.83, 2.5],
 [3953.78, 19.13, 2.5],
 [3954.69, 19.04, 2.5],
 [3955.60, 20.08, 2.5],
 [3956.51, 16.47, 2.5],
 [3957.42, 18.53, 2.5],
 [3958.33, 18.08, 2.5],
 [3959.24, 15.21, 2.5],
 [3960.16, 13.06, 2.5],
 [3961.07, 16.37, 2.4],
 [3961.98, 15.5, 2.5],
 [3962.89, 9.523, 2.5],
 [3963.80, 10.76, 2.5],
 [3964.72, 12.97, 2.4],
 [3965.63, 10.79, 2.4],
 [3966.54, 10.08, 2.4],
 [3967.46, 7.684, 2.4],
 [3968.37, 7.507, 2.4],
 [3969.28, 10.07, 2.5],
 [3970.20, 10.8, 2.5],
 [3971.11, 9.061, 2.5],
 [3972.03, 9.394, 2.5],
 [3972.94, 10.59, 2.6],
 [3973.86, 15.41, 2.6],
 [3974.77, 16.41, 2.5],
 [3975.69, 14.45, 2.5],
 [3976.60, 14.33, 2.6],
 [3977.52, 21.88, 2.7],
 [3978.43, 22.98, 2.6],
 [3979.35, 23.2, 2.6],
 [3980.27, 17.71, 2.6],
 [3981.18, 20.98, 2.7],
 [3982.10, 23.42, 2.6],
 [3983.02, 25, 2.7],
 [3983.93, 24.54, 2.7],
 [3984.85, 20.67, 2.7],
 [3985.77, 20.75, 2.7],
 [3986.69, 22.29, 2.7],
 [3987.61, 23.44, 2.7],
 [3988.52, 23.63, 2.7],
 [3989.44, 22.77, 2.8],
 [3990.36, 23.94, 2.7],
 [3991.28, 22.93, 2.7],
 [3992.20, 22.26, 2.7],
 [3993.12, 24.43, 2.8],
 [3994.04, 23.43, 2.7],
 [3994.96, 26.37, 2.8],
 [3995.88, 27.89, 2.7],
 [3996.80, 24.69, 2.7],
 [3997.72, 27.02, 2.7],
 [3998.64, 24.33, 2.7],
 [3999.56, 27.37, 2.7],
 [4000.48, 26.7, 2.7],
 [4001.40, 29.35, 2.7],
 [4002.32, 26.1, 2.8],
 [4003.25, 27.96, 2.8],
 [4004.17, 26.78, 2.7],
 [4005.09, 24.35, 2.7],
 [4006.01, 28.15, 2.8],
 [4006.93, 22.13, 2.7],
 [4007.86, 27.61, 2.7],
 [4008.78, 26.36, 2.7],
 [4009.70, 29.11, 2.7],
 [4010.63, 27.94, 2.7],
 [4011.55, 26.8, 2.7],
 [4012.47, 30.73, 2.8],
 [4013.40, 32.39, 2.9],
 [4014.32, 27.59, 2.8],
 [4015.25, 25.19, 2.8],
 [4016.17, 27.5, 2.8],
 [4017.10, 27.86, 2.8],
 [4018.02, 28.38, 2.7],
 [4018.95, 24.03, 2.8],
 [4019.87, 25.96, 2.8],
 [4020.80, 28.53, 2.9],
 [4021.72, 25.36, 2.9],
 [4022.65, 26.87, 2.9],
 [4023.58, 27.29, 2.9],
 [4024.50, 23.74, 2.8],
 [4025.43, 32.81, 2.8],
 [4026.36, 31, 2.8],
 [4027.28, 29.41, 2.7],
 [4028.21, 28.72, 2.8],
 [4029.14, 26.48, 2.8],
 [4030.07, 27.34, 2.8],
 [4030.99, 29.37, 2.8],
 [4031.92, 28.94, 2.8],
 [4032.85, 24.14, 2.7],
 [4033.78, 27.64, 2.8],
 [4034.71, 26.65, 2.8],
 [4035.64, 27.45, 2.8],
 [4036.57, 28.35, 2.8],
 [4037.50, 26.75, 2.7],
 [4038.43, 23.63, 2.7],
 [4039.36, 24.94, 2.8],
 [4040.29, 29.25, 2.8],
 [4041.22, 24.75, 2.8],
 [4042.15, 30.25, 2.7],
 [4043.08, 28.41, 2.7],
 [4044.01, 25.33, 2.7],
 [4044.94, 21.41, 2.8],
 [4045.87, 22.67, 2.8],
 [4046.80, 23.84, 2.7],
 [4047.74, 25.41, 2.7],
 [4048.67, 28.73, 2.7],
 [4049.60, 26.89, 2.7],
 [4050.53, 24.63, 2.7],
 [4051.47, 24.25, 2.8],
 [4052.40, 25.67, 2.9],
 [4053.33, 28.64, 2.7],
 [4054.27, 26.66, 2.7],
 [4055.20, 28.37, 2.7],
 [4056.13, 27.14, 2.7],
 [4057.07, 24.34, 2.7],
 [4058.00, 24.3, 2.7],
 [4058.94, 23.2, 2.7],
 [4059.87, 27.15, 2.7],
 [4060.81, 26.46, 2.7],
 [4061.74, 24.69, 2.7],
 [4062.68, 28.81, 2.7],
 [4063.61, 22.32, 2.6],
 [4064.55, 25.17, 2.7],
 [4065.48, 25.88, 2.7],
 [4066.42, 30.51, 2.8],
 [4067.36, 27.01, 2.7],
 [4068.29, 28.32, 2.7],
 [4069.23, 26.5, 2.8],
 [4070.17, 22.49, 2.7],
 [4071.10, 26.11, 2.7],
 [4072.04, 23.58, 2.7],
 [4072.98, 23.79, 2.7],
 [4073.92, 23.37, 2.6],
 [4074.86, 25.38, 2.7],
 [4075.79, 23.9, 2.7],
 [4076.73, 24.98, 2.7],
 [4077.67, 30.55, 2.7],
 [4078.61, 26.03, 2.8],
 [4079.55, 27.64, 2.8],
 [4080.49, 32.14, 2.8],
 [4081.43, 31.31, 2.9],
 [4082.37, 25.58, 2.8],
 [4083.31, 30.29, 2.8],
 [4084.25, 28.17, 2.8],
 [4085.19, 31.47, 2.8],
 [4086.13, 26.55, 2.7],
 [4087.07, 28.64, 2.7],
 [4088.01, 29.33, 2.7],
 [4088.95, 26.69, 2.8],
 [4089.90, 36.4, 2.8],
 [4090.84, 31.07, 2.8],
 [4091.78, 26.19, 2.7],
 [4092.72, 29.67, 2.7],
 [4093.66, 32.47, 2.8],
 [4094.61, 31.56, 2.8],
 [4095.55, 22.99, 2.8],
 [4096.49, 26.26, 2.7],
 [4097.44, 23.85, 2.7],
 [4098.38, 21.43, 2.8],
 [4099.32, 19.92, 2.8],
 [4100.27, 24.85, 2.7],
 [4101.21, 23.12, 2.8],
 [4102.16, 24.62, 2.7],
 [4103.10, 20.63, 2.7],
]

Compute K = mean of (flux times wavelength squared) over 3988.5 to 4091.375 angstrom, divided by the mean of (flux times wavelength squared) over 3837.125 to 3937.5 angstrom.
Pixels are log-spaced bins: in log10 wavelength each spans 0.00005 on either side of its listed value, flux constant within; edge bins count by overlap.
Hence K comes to 1.9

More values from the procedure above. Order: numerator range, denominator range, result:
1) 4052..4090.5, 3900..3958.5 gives 1.74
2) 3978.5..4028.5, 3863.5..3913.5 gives 1.65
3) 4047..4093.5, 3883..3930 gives 1.65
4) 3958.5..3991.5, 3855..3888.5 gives 1.30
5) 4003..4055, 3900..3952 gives 1.74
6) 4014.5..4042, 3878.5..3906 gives 1.75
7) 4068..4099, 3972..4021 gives 1.18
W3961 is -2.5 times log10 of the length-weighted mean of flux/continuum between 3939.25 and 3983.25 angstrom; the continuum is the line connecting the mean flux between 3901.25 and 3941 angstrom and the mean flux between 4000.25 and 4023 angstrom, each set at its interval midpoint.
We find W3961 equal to 0.28 mag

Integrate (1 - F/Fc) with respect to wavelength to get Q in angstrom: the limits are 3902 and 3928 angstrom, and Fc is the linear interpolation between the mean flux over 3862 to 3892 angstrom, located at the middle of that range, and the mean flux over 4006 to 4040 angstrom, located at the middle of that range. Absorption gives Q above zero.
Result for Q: -2.2 angstrom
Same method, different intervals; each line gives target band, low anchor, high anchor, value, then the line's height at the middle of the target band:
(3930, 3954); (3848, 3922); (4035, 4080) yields 6.65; 19.6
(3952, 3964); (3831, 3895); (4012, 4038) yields 2.70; 21.9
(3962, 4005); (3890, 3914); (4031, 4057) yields 7.49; 23.7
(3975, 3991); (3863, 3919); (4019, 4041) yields 1.58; 23.8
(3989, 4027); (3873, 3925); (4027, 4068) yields -4.19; 24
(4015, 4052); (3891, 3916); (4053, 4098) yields -1.94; 25.4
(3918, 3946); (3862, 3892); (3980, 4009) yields 8.62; 18.9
